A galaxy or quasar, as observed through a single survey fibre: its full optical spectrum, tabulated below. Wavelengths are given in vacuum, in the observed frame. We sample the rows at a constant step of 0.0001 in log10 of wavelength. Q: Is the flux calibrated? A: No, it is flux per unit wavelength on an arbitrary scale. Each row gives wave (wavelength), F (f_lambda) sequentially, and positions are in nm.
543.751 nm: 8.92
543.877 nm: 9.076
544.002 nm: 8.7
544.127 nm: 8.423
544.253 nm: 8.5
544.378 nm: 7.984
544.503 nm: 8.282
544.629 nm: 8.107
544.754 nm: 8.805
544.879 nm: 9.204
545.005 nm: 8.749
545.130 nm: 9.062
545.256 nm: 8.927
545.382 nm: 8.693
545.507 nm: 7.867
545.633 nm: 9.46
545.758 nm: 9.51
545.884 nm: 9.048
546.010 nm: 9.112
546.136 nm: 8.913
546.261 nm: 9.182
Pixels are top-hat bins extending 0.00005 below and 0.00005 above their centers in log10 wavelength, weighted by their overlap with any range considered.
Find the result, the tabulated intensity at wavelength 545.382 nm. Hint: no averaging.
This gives 8.693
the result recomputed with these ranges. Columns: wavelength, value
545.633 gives 9.46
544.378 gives 7.984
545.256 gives 8.927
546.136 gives 8.913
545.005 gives 8.749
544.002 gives 8.7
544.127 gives 8.423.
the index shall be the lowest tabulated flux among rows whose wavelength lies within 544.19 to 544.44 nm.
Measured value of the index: 7.984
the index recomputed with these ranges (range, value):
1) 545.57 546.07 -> 9.048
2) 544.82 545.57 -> 7.867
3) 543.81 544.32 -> 8.423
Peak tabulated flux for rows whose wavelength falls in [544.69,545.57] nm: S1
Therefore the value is 9.204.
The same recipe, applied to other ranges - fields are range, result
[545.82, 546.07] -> 9.112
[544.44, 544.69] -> 8.282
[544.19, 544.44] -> 8.5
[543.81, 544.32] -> 9.076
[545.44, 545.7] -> 9.46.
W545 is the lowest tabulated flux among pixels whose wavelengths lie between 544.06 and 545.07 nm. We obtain 7.984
